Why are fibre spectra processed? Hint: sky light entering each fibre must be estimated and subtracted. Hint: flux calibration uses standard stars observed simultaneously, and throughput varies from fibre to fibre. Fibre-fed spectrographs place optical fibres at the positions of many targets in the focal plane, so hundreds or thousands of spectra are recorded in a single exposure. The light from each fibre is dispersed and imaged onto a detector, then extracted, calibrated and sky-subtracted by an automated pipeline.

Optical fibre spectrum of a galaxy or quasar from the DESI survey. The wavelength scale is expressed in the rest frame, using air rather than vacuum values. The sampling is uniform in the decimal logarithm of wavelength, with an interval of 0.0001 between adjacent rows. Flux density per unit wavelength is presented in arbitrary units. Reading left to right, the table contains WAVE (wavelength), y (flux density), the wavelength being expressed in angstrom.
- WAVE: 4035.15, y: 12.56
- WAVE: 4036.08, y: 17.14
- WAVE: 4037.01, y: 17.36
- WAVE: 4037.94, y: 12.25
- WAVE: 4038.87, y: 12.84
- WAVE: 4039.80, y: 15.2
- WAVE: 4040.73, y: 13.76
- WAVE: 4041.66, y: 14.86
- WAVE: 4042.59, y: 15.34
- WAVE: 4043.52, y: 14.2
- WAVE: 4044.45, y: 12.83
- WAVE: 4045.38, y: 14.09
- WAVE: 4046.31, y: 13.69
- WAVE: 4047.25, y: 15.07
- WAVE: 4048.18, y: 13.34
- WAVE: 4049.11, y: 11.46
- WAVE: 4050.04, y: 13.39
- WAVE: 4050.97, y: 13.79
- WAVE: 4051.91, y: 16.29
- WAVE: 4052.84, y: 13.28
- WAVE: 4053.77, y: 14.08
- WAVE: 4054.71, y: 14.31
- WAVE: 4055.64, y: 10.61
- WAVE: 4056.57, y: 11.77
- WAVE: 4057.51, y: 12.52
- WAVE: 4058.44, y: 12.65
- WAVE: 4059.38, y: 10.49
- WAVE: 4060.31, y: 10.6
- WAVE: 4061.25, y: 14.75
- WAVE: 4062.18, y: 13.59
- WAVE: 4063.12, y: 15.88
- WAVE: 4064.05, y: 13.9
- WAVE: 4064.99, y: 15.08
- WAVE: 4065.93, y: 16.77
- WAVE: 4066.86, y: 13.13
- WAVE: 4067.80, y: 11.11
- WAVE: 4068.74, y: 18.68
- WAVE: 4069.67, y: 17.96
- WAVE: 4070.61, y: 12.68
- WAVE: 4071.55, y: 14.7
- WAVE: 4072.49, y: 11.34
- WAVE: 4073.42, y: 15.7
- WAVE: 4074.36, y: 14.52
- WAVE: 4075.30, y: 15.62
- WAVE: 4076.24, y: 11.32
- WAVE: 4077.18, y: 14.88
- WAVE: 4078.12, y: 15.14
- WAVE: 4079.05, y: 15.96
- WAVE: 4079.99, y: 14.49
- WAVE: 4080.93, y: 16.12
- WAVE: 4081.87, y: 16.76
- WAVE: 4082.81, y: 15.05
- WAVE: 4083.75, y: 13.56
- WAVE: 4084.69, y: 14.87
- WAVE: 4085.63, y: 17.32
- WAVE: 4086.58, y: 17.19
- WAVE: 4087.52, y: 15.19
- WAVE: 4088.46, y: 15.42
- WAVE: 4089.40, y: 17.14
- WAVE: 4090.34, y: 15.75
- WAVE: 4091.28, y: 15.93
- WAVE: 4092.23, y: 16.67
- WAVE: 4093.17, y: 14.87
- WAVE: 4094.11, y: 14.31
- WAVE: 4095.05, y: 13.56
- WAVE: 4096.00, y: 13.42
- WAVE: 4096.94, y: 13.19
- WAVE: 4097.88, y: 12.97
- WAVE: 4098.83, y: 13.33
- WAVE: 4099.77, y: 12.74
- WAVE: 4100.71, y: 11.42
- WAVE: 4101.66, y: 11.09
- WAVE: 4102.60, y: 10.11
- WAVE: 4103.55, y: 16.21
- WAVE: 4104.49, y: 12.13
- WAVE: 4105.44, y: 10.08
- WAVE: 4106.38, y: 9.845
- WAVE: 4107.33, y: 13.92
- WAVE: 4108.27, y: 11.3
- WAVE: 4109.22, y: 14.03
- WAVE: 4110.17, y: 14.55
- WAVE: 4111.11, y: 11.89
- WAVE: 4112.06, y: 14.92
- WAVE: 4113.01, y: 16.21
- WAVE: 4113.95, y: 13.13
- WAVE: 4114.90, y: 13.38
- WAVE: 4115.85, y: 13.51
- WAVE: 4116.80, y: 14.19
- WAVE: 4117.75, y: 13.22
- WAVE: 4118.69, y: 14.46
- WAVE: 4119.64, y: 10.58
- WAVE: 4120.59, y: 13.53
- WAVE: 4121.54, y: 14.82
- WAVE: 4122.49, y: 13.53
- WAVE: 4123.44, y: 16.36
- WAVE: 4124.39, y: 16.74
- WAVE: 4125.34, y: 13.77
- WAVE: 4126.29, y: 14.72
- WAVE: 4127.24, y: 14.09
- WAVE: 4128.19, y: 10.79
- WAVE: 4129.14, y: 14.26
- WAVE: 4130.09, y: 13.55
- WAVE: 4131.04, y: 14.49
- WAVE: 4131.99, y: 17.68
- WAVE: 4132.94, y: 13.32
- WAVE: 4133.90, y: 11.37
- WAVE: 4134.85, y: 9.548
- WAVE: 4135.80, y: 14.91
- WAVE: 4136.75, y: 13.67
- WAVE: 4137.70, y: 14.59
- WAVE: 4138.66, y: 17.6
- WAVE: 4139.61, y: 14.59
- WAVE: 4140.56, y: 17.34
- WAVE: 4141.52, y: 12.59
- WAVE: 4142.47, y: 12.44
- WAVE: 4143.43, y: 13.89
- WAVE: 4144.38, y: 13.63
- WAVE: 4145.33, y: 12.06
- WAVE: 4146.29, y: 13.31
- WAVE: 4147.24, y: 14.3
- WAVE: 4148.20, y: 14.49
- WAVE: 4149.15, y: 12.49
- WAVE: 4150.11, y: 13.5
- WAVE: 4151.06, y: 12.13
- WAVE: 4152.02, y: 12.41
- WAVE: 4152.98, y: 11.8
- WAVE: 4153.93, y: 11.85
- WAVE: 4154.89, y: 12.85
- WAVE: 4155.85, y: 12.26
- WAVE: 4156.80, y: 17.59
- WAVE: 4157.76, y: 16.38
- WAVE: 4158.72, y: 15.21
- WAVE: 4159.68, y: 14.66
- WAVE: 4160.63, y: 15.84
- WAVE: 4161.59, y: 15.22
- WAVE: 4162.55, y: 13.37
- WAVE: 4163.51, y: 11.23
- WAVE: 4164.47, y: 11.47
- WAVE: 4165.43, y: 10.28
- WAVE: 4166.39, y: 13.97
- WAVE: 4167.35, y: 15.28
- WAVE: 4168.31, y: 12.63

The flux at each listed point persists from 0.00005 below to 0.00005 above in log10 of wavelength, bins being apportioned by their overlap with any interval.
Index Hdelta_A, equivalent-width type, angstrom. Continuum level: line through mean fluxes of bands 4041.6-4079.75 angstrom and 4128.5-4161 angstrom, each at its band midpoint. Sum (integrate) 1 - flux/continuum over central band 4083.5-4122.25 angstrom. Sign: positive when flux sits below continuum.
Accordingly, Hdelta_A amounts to 0.3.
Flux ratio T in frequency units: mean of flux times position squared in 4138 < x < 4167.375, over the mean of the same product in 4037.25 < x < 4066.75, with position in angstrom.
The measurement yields 1.1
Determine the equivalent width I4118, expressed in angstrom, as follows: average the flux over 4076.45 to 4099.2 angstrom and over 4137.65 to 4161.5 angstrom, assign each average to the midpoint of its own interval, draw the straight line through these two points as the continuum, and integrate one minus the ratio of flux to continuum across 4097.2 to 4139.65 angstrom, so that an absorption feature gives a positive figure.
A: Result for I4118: 3.1 angstrom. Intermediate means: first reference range 15.1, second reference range 14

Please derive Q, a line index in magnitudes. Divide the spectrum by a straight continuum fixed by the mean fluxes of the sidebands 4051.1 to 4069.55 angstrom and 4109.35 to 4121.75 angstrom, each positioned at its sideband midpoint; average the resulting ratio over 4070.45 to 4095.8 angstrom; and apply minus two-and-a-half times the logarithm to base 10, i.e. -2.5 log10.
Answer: -0.10 mag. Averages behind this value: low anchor 13.7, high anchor 13.7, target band 15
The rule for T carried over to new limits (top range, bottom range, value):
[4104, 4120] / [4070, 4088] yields 0.89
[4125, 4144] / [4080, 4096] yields 0.92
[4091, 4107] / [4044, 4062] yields 1.02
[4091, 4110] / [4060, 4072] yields 0.91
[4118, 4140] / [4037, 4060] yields 1.08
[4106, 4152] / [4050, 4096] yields 0.97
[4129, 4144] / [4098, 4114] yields 1.12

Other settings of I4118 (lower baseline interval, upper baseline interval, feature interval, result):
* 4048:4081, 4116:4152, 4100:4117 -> 1.23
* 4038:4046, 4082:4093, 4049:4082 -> 2.06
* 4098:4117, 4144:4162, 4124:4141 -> -1.12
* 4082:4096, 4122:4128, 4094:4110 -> 2.74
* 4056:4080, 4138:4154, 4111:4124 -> -0.14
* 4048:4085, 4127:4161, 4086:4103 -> -0.23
